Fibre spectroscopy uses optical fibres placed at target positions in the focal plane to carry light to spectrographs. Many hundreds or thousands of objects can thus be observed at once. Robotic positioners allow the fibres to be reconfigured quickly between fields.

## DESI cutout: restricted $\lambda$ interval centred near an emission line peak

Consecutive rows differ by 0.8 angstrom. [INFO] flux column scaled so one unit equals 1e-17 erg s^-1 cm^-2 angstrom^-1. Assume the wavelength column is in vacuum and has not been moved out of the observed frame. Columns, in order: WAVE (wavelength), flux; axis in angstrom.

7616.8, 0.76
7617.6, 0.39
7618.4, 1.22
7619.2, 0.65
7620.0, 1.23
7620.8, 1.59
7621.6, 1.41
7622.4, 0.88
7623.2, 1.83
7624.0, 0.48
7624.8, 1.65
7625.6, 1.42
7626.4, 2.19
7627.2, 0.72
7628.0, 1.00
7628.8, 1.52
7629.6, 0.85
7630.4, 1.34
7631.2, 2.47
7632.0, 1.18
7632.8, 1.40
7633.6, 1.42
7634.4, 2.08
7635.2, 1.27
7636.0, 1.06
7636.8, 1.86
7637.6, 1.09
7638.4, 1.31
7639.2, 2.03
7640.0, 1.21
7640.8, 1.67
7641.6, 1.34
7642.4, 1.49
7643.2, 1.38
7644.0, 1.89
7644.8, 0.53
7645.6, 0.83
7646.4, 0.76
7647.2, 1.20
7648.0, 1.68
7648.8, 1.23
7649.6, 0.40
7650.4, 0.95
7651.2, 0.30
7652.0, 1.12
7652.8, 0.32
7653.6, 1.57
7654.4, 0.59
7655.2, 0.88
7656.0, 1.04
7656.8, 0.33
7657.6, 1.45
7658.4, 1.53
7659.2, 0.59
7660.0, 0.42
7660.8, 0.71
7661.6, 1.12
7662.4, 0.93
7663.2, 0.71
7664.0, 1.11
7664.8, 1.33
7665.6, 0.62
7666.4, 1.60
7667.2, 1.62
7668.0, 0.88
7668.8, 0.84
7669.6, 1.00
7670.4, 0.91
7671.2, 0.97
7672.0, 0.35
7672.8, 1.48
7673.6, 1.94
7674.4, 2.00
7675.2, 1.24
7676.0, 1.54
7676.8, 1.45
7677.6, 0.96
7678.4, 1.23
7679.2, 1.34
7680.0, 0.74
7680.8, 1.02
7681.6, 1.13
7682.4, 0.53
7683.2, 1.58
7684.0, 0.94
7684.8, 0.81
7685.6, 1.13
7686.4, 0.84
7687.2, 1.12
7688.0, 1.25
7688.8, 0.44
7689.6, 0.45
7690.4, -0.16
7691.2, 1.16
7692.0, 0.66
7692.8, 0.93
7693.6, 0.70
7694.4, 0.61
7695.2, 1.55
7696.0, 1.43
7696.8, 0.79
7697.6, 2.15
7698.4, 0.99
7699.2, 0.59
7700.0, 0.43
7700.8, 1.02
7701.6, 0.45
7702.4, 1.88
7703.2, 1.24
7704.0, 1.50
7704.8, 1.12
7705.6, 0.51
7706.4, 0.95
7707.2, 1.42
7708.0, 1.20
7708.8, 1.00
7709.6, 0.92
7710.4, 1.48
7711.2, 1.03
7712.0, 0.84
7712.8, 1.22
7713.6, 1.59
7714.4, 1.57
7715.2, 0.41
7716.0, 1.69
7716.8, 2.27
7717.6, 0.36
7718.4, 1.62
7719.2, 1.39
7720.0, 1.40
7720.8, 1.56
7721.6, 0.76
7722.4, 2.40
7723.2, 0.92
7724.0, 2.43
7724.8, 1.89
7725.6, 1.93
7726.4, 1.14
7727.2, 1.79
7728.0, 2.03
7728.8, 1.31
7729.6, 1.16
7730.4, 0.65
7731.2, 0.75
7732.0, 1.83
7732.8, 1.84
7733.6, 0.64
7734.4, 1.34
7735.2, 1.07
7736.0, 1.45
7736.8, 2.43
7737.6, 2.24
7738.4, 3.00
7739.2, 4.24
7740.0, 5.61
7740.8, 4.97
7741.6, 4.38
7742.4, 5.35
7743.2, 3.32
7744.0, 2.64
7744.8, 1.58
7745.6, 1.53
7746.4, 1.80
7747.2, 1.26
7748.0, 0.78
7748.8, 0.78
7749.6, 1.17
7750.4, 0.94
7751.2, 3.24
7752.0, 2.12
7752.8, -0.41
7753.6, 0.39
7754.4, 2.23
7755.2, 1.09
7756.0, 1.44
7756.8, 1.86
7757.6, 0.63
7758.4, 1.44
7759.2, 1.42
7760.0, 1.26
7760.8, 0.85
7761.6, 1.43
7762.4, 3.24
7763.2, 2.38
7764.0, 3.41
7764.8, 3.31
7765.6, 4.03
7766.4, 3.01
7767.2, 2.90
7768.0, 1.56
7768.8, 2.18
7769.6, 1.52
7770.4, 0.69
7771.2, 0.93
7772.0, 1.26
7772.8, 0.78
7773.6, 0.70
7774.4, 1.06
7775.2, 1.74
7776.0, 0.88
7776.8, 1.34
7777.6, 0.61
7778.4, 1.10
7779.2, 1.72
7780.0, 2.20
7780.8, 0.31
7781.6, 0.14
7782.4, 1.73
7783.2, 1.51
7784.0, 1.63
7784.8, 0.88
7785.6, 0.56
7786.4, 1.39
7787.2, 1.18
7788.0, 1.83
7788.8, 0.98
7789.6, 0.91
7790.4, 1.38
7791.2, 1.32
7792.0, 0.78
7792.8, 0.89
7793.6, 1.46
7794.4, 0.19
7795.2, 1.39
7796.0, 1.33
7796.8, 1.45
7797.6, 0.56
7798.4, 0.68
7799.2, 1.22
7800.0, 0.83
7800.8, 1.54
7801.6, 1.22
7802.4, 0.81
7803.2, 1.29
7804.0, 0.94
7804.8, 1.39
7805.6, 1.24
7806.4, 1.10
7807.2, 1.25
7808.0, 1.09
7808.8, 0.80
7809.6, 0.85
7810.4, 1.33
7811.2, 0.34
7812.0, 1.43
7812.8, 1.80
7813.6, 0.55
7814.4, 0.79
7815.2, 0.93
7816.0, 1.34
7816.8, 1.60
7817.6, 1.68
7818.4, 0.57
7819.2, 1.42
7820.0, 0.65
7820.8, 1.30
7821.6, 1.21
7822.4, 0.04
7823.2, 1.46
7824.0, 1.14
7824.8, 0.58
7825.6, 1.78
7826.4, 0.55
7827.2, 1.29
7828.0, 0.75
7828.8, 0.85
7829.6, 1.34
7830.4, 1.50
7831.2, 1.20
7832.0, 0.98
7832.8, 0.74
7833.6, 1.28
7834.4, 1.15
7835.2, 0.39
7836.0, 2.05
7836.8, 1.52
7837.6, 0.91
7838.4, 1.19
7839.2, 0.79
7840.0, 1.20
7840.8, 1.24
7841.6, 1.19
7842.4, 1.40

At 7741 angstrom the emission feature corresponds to H-alpha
